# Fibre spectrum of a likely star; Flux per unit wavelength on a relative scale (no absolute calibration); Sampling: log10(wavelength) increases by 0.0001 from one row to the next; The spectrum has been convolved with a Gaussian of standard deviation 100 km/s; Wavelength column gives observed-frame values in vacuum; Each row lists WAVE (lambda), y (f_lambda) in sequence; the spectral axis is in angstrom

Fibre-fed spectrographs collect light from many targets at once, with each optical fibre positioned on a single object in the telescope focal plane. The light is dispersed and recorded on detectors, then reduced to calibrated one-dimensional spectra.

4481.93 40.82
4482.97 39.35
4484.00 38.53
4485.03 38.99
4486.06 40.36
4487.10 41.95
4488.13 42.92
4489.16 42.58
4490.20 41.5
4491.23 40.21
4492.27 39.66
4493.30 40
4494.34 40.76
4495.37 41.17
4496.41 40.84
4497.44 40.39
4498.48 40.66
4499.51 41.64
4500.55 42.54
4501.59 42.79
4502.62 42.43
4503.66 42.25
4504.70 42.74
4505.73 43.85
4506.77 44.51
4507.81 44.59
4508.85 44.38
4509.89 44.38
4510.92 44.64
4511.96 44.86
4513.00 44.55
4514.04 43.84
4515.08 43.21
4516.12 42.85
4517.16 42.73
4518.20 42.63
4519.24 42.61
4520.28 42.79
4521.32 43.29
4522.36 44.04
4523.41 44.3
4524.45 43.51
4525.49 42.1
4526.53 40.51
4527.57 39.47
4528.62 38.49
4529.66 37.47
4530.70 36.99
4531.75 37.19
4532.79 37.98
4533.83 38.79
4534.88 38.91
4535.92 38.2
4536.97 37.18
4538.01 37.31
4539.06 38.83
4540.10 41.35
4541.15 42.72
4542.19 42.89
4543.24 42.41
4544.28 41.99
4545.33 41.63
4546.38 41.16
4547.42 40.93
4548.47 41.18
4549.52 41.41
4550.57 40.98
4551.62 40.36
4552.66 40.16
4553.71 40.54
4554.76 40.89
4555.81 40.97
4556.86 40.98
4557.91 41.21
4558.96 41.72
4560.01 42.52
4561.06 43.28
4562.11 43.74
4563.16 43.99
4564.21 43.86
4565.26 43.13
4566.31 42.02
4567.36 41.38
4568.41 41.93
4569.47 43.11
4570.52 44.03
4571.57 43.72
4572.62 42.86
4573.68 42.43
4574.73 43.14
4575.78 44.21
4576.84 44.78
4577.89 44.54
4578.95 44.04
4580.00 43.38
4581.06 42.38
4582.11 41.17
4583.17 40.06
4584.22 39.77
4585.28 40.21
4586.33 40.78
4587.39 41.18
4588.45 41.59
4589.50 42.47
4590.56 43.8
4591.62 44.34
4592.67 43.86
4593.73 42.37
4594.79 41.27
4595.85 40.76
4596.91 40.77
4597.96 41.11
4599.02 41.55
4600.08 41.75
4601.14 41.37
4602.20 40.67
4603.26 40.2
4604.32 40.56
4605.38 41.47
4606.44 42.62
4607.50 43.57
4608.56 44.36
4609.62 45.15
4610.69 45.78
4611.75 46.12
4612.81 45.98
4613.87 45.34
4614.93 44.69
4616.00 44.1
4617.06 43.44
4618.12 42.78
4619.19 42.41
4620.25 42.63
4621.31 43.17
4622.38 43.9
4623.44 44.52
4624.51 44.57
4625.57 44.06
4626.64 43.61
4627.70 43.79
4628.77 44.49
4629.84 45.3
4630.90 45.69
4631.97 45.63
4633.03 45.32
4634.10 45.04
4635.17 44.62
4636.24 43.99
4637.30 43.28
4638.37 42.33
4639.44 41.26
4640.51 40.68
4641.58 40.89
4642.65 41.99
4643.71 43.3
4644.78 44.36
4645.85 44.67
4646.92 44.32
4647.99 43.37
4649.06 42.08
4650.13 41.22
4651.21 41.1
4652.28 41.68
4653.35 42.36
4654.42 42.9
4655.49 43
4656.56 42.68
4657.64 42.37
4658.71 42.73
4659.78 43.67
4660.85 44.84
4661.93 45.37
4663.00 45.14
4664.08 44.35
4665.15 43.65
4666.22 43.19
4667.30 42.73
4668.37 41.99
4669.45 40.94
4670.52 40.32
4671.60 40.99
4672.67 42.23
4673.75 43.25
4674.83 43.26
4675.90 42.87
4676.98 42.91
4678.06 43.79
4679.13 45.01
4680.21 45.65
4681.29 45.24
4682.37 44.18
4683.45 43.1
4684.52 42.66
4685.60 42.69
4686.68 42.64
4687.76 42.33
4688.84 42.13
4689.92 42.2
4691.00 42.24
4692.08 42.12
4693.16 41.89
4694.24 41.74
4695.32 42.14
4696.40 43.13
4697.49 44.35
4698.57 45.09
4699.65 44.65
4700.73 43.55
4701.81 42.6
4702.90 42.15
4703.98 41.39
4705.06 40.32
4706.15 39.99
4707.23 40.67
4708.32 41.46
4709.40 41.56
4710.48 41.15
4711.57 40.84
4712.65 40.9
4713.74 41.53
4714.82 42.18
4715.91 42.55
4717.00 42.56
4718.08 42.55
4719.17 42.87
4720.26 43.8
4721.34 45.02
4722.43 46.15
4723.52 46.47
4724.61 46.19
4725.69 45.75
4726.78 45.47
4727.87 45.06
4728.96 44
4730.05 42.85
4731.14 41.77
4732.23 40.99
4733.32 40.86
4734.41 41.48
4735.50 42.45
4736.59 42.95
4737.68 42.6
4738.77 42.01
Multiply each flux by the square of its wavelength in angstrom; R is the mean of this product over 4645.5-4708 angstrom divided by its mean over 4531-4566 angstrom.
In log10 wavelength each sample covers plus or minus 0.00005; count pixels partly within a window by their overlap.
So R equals 1.1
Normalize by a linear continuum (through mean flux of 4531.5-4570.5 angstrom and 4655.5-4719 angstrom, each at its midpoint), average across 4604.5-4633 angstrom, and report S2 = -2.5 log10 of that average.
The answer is -0.06 mag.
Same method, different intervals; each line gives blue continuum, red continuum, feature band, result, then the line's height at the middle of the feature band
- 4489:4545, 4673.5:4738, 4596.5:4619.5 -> -0.02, 42.2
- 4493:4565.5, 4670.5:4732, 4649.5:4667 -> -0.01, 42.6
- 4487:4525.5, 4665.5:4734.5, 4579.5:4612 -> 0.02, 42.7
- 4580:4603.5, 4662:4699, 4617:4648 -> -0.04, 42.2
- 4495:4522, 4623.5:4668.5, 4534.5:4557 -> 0.07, 43.1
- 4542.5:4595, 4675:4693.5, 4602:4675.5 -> -0.01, 42.8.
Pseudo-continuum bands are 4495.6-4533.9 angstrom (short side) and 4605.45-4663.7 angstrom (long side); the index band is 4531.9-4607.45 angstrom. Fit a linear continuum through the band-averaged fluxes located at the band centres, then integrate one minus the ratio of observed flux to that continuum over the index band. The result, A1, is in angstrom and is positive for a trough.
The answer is 2.1 angstrom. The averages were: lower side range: 42.1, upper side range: 43.7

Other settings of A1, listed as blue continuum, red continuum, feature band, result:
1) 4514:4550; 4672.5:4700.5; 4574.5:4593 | -0.37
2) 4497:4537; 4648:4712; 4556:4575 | -0.27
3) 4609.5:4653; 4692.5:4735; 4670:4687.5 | 0.01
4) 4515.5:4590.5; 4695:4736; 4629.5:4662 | -0.73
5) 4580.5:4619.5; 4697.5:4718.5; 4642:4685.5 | -0.93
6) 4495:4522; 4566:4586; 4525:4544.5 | 1.53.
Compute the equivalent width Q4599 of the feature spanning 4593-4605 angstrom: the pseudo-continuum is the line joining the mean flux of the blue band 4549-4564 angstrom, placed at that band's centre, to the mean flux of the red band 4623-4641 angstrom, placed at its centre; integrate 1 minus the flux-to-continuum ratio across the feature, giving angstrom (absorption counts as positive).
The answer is 0.5 angstrom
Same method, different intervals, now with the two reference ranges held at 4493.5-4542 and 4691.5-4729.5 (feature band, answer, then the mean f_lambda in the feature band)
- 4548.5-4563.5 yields 0.1 angstrom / 41.6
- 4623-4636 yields -0.7 angstrom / 44.7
